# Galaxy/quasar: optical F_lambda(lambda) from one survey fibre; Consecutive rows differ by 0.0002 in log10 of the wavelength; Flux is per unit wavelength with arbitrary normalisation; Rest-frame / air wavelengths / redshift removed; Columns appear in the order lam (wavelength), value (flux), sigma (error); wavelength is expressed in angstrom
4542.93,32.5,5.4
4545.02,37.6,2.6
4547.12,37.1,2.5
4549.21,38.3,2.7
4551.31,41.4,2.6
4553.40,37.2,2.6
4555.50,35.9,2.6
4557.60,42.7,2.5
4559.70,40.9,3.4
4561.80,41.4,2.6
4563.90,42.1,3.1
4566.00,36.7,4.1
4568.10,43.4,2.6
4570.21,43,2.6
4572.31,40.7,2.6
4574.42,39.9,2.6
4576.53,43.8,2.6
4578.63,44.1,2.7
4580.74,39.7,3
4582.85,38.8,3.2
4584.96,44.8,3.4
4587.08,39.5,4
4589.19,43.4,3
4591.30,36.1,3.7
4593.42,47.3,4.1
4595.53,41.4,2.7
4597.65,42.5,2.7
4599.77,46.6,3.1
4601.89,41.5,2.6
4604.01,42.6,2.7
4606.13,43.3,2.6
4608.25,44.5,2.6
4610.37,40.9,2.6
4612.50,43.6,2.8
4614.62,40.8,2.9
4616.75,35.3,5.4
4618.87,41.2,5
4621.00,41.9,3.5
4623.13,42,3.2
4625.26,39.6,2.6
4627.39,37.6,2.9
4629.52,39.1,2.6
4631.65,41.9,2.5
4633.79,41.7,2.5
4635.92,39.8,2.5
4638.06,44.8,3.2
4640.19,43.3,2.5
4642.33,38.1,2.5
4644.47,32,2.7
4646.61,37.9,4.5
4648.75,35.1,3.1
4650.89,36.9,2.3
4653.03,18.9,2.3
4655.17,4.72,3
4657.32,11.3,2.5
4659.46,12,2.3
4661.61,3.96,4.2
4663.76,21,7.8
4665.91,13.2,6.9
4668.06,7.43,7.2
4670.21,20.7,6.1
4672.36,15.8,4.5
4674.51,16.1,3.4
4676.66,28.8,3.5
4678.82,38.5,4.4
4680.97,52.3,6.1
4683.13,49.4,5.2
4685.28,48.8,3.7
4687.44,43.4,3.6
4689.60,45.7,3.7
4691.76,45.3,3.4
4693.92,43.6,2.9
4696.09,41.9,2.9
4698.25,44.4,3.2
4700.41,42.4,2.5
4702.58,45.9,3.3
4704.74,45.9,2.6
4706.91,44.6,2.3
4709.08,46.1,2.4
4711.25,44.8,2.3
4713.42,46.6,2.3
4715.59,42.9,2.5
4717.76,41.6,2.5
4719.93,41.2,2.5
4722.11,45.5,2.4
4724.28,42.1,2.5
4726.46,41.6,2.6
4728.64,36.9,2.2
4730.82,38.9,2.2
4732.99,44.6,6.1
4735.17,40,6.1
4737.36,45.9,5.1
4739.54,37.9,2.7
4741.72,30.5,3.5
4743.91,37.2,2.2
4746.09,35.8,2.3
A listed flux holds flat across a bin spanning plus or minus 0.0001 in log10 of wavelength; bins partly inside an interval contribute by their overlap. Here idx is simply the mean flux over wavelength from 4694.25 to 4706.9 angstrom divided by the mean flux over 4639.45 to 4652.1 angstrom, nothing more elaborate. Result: 1.2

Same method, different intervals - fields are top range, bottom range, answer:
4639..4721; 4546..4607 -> 0.83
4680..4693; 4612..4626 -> 1.17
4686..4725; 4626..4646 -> 1.11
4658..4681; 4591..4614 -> 0.45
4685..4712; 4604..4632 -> 1.09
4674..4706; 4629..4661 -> 1.36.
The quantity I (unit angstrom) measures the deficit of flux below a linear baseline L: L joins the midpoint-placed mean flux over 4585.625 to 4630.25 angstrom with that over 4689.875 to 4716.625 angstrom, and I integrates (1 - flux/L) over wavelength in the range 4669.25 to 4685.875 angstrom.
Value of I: 3.9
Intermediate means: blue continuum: 41.5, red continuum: 44.6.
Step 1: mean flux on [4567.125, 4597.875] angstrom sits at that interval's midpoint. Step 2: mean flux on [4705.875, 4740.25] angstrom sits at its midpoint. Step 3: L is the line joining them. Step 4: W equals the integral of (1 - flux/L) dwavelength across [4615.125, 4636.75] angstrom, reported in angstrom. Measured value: 1.06 angstrom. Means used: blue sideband 41.9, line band 40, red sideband 42.6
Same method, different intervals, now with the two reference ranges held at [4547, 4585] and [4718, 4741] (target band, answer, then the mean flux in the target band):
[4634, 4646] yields 0.4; 39.7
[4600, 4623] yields -0.5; 41.8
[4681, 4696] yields -1.9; 46.2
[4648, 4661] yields 7.0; 18.9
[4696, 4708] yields -0.9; 44.4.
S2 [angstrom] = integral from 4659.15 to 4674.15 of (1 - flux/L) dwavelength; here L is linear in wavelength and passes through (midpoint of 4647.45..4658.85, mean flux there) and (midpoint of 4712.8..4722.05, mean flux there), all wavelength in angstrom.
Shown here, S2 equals 7.2 angstrom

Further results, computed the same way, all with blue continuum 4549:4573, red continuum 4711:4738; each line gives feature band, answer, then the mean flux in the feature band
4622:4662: 9.0 angstrom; 32.1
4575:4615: -1.6 angstrom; 42.4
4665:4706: 5.4 angstrom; 36.5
